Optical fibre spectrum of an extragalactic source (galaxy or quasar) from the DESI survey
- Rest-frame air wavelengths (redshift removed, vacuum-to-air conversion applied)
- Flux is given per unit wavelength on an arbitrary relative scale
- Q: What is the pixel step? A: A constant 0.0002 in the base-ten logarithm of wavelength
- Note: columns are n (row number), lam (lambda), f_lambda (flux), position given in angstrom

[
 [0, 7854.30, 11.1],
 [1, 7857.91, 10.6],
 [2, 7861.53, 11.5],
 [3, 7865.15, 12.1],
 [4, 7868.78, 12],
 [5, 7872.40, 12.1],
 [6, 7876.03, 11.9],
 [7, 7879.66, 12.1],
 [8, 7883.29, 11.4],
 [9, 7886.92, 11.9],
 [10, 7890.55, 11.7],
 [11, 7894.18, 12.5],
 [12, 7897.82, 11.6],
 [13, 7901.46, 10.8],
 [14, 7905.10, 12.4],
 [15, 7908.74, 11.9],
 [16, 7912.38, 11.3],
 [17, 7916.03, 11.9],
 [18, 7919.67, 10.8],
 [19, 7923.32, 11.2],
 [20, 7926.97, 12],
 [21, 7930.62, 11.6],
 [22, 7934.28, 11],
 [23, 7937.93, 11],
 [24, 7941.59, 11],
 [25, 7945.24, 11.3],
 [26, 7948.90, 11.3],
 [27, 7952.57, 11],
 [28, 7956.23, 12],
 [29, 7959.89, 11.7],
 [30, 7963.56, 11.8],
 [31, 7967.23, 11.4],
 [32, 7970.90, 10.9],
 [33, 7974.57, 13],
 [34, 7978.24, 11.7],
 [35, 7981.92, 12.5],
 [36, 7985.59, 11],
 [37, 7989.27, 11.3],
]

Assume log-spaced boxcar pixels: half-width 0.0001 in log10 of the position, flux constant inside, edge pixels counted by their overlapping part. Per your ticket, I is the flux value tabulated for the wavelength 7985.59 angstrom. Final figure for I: 11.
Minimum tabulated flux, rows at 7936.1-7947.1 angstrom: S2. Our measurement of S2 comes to 11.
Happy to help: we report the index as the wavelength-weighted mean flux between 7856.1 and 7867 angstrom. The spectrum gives 11.4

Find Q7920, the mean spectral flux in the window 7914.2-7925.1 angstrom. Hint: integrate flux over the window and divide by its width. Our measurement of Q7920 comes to 11.3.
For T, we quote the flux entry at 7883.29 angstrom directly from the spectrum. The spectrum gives 11.4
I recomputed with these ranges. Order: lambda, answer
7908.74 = 11.9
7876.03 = 11.9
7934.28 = 11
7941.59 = 11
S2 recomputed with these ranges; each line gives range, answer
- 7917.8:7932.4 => 10.8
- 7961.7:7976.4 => 10.9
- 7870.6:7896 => 11.4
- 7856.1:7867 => 10.6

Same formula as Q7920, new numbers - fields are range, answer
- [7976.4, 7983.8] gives 12.1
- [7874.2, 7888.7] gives 11.8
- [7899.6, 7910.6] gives 11.7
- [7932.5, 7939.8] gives 11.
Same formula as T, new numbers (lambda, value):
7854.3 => 11.1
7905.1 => 12.4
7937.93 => 11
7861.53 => 11.5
